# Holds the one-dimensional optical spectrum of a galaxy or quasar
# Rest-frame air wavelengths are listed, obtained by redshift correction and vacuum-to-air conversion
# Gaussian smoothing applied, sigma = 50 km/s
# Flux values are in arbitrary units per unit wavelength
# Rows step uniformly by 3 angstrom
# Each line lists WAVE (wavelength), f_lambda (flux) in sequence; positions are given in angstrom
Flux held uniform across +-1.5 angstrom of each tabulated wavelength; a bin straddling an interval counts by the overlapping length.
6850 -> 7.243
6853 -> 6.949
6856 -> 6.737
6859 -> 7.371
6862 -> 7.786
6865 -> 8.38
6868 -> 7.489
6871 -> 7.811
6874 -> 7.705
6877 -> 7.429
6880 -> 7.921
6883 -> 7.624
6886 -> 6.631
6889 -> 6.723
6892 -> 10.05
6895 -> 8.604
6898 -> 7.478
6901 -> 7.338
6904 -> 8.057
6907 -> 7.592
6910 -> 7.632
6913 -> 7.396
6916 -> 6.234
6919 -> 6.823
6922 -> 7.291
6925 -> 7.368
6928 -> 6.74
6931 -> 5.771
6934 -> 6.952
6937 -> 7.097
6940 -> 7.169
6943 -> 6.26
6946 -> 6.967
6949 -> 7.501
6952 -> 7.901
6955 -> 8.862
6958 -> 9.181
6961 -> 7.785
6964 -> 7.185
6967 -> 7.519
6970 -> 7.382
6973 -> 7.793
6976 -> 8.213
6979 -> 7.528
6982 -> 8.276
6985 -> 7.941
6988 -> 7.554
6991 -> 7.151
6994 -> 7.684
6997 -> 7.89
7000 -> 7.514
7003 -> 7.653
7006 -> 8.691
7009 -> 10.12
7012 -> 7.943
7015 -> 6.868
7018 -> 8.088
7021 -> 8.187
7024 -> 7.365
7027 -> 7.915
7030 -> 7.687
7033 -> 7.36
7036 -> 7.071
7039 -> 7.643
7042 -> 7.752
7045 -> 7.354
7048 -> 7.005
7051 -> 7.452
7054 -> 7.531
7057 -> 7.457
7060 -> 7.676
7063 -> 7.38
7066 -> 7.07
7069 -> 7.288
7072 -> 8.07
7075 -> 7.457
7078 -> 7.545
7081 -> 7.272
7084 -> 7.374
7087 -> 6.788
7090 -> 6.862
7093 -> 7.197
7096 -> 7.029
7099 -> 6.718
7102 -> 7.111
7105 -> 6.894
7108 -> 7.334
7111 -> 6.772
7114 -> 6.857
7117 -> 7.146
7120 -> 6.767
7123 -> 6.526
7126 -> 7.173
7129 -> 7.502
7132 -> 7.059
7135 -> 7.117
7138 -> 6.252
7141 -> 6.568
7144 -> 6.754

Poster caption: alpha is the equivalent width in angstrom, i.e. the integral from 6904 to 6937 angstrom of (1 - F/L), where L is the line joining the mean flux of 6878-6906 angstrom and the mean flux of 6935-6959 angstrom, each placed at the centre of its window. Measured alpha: 2.8 angstrom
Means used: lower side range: 7.81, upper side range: 7.57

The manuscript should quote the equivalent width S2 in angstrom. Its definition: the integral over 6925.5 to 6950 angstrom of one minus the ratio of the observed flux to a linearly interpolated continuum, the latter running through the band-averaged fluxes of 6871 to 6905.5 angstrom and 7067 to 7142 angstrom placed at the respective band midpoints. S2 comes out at 2.6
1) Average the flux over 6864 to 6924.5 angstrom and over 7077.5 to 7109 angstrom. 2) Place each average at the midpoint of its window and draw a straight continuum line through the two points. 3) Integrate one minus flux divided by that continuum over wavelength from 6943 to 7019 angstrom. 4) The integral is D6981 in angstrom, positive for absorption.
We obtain -5.0 angstrom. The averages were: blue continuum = 7.6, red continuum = 7.08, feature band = 7.85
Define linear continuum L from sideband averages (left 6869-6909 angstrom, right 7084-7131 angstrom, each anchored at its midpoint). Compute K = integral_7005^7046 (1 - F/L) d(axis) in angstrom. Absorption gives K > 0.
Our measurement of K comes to -3.2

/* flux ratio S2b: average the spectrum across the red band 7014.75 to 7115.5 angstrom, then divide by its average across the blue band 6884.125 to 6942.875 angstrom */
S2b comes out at 1.0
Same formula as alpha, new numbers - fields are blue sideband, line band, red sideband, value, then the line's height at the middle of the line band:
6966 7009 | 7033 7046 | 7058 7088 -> 0.2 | 7.58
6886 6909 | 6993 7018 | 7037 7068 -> -1.6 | 7.56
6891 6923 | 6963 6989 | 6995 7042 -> 0.2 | 7.78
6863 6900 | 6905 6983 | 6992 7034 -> 4.6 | 7.87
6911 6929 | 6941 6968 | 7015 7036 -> -1.7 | 7.21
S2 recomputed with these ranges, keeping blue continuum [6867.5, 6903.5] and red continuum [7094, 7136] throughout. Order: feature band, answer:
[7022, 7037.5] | -0.5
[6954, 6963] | -1.2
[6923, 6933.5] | 1.3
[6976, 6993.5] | -0.7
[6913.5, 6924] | 1.1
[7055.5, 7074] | -0.8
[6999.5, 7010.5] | -1.8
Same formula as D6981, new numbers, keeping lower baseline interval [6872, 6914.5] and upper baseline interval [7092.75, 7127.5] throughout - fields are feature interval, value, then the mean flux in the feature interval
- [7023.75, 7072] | -1.9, 7.46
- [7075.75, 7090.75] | -0.3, 7.2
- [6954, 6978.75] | -1.6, 7.95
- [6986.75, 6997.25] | -0.2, 7.53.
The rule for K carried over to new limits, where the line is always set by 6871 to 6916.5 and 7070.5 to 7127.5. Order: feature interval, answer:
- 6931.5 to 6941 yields 0.78 angstrom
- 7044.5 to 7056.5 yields -0.18 angstrom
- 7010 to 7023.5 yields -0.93 angstrom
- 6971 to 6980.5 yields -0.49 angstrom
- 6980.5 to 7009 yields -2.13 angstrom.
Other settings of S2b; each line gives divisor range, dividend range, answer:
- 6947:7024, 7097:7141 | 0.88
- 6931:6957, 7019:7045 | 1.05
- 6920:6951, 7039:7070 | 1.07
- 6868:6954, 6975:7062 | 1.05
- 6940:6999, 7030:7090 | 0.96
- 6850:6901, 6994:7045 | 1.03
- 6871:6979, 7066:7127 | 0.95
